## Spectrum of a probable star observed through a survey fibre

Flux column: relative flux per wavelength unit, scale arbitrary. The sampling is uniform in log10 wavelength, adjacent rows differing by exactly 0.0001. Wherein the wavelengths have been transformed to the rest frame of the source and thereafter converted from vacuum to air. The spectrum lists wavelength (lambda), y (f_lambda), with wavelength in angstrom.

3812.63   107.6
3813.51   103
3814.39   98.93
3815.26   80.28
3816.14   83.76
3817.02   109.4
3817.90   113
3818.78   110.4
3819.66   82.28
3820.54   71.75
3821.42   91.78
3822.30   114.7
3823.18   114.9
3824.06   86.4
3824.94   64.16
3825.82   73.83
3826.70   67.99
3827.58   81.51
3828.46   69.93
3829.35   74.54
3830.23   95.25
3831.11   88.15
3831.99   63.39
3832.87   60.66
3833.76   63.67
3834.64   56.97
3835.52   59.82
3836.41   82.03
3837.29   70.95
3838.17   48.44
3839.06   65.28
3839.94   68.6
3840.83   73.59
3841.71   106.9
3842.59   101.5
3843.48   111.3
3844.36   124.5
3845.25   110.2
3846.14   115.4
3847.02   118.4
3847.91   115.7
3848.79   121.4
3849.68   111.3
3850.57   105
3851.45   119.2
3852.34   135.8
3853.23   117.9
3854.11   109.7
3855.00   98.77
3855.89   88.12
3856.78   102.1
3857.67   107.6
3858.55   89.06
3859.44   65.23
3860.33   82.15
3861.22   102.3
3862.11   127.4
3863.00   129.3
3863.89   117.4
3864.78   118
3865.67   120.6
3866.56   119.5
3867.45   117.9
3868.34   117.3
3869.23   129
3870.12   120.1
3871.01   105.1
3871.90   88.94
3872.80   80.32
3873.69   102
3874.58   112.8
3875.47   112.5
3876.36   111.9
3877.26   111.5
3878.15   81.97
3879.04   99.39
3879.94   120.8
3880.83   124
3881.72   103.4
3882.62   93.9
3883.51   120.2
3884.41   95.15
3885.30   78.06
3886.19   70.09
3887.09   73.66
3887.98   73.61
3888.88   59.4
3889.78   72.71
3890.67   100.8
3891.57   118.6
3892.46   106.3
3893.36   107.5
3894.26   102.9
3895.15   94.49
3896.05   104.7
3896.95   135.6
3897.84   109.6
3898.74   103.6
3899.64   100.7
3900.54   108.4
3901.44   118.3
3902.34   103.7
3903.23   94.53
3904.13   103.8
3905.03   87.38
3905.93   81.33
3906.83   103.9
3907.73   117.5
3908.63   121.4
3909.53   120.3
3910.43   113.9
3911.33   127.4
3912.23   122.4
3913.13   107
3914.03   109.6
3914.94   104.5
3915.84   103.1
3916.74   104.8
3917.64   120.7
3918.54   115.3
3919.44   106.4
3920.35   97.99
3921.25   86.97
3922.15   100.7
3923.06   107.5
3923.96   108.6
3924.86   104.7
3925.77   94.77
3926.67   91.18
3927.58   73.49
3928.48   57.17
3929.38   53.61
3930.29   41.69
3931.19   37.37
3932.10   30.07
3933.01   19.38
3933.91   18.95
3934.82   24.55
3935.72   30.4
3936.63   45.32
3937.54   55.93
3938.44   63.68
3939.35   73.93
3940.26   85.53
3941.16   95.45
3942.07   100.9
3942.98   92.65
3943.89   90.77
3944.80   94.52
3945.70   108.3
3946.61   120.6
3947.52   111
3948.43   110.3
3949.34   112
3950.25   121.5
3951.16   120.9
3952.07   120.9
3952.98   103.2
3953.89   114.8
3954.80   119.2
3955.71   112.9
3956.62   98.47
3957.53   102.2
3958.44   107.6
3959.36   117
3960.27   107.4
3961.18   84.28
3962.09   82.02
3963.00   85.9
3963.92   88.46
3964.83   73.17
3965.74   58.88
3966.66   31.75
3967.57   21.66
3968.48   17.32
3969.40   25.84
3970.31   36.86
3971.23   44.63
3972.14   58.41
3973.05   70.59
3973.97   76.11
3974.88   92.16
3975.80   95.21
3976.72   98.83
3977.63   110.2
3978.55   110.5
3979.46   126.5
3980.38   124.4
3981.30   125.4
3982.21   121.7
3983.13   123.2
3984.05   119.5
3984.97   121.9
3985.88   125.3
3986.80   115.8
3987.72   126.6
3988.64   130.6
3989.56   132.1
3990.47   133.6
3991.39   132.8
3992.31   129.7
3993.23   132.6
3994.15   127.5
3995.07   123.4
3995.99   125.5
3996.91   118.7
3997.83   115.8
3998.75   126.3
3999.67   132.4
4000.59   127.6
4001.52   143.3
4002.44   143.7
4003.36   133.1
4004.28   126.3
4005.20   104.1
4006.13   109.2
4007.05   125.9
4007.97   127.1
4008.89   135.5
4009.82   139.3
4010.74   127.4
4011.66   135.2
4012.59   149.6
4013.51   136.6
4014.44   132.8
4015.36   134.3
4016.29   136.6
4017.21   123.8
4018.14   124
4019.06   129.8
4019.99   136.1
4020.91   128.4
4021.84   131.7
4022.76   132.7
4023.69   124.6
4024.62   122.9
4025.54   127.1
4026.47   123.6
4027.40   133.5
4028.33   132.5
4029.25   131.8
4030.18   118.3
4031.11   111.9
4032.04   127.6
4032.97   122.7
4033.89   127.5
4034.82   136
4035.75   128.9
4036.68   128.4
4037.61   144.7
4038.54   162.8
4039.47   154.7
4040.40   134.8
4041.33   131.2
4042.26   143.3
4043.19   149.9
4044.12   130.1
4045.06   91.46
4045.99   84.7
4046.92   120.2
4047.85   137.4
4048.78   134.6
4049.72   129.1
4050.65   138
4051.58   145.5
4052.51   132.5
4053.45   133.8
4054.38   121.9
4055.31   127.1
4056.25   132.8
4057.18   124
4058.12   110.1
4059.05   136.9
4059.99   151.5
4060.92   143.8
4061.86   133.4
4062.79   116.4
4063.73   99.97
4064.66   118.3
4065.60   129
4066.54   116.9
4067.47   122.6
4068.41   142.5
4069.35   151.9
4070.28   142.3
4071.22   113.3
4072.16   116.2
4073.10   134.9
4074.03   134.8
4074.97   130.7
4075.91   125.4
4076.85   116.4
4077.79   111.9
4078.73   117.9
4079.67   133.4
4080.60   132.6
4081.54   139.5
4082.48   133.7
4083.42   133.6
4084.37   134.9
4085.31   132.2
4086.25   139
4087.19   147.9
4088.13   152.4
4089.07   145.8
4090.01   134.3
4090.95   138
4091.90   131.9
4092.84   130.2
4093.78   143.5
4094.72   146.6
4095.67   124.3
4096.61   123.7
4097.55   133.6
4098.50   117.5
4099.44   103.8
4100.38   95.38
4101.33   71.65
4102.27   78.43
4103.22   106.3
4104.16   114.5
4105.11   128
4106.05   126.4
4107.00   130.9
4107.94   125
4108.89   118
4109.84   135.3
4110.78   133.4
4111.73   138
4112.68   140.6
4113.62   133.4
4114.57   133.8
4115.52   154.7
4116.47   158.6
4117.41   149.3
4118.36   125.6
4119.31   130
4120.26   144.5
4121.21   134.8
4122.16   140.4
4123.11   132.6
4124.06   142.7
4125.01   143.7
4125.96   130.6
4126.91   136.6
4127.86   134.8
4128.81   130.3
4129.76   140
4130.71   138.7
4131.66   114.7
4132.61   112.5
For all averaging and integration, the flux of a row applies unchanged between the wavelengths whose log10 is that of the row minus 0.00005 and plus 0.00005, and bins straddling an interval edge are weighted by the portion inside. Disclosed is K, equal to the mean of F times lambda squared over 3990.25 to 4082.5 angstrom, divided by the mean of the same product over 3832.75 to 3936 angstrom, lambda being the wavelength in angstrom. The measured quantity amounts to 1.45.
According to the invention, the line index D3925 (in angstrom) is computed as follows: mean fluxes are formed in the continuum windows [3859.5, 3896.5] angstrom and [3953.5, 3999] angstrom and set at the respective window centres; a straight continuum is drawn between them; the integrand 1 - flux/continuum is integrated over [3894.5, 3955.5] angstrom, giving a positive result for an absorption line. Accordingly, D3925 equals 4.52 angstrom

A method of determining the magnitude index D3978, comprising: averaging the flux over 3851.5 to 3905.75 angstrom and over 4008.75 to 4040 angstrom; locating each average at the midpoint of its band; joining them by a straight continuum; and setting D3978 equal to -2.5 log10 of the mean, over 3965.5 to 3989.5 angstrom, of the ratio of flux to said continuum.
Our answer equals 0.34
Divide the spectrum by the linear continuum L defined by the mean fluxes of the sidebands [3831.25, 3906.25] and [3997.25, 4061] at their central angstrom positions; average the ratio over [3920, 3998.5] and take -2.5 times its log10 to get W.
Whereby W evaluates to 0.27 mag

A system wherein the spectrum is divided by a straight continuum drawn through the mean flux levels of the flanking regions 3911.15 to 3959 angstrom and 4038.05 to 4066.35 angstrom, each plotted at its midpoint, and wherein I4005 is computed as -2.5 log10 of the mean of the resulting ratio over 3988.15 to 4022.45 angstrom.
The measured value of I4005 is -0.14 mag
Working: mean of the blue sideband 90.1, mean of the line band 130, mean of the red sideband 130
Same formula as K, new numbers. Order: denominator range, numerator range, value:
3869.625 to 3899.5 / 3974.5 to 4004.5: 1.30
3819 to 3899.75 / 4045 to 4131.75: 1.49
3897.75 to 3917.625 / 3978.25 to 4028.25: 1.25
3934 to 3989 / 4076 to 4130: 1.54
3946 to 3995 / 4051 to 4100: 1.37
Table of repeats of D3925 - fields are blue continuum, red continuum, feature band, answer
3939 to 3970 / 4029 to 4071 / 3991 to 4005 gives -2.6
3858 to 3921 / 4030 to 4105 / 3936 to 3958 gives 2.7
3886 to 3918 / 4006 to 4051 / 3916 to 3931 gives 2.3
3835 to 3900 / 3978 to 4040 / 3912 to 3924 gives 0.5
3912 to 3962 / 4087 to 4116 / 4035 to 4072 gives -4.6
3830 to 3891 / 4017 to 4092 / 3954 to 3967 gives 2.6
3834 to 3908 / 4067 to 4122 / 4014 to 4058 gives -2.8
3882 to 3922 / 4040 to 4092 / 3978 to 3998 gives -1.3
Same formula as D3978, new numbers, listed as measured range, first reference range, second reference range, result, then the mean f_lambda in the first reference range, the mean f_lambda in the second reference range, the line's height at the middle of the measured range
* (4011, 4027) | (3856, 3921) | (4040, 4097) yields -0.07 mag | 105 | 130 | 123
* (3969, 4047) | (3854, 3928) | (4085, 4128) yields -0.03 mag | 104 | 131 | 118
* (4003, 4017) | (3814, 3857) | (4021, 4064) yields -0.05 mag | 91.8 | 130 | 124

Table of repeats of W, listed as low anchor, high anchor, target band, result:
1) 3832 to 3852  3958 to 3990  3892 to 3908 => -0.15 mag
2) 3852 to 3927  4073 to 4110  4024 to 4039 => -0.09 mag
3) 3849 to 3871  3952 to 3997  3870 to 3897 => 0.10 mag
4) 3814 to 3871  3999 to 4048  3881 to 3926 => 0.05 mag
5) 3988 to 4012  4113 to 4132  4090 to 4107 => 0.14 mag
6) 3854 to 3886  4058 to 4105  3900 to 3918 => 0.01 mag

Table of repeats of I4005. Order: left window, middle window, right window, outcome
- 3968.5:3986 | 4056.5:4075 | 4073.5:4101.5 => -0.06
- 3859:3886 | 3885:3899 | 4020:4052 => 0.16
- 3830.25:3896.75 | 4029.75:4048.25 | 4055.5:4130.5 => -0.06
